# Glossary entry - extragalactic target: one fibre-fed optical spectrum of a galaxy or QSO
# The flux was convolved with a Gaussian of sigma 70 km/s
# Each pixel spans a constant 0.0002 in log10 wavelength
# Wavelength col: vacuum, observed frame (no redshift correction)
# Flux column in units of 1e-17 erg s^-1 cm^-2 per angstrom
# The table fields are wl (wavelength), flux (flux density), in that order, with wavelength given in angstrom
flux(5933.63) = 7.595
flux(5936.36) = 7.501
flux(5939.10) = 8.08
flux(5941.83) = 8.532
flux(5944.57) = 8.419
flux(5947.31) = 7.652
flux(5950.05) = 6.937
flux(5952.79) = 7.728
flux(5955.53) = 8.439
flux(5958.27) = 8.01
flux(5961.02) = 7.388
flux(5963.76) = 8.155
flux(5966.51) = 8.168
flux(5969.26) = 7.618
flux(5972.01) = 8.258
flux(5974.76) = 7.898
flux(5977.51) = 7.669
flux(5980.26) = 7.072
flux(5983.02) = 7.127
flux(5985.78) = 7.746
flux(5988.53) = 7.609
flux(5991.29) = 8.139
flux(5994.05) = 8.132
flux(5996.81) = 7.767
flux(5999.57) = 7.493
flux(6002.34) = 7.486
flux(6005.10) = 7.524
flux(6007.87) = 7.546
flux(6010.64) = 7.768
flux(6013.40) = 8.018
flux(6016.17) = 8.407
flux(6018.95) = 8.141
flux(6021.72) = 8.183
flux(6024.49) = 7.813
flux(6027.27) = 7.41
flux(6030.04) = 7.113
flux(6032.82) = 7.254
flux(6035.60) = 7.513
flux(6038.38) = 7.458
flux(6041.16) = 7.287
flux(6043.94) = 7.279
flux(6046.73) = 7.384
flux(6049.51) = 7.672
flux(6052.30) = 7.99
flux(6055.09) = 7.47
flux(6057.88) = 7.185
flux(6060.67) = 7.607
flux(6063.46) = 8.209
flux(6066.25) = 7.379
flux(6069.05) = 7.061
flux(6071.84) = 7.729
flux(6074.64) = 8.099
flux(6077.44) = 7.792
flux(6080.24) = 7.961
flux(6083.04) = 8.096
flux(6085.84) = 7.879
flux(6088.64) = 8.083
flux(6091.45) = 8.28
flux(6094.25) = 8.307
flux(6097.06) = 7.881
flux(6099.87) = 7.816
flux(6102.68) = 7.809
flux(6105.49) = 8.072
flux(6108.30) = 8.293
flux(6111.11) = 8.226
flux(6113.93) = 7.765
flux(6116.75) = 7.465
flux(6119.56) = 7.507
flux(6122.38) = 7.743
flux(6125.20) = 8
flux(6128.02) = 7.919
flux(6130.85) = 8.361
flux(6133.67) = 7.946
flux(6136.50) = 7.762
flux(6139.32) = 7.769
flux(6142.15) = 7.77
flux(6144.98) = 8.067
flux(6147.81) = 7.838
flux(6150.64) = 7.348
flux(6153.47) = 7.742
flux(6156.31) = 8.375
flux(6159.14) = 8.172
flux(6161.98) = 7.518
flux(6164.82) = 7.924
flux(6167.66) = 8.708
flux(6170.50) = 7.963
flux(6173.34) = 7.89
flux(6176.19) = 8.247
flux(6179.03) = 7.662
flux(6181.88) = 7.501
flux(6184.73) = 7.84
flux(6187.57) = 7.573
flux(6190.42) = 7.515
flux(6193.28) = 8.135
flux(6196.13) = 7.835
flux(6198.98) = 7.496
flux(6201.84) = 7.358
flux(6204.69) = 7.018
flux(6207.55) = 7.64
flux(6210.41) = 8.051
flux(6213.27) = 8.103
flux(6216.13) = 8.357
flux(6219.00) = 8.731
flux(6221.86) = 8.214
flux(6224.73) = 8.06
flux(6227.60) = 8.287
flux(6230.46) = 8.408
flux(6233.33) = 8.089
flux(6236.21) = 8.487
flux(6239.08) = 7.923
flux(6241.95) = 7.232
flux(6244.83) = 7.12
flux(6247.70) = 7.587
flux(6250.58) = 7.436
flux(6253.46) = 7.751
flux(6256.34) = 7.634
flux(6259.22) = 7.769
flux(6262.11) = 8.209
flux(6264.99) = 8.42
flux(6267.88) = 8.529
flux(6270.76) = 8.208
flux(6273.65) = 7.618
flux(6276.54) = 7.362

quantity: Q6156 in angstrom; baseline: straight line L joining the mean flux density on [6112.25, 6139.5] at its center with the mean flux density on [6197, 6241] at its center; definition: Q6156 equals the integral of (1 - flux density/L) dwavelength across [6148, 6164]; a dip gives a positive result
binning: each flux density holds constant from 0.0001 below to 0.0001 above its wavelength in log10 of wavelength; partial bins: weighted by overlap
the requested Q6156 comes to 0.1 angstrom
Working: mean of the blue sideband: 7.83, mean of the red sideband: 8.01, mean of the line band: 7.84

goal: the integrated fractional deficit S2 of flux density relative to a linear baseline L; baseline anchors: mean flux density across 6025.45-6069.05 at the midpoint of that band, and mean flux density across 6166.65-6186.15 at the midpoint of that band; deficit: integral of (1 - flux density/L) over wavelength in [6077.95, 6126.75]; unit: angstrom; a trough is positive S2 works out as -1.7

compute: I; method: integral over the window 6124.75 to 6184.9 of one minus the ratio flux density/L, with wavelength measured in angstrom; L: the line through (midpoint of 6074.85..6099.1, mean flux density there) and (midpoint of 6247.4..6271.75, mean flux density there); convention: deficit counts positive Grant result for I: 0.60 angstrom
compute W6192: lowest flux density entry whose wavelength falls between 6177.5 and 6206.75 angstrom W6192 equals 7.018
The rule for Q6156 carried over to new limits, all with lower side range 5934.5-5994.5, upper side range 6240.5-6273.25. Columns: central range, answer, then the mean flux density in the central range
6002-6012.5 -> 0.3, 7.62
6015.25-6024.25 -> -0.4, 8.18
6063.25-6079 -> 0.3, 7.68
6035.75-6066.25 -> 1.1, 7.55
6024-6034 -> 0.6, 7.36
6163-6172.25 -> -0.4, 8.16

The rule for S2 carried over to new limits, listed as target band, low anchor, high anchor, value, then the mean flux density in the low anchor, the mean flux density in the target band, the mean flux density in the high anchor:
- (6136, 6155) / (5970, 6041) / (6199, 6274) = 0.2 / 7.69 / 7.76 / 7.93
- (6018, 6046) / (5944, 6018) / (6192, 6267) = 1.0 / 7.78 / 7.53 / 7.9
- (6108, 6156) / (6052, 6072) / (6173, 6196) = -1.1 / 7.55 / 7.86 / 7.79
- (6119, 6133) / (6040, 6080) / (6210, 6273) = -0.3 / 7.59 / 7.93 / 8.02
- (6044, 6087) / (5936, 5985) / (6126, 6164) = 1.0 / 7.82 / 7.69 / 7.89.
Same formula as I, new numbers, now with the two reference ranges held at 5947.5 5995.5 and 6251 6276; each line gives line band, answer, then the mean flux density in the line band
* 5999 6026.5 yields -0.1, 7.84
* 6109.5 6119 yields 0.1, 7.8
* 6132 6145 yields 0.1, 7.85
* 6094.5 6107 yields -0.1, 7.94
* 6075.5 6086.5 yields -0.1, 7.94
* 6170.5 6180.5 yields 0.0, 7.93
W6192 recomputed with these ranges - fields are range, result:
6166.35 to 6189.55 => 7.501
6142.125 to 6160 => 7.348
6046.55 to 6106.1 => 7.061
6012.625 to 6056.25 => 7.113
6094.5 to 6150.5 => 7.465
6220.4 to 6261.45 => 7.12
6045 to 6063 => 7.185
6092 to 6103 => 7.809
